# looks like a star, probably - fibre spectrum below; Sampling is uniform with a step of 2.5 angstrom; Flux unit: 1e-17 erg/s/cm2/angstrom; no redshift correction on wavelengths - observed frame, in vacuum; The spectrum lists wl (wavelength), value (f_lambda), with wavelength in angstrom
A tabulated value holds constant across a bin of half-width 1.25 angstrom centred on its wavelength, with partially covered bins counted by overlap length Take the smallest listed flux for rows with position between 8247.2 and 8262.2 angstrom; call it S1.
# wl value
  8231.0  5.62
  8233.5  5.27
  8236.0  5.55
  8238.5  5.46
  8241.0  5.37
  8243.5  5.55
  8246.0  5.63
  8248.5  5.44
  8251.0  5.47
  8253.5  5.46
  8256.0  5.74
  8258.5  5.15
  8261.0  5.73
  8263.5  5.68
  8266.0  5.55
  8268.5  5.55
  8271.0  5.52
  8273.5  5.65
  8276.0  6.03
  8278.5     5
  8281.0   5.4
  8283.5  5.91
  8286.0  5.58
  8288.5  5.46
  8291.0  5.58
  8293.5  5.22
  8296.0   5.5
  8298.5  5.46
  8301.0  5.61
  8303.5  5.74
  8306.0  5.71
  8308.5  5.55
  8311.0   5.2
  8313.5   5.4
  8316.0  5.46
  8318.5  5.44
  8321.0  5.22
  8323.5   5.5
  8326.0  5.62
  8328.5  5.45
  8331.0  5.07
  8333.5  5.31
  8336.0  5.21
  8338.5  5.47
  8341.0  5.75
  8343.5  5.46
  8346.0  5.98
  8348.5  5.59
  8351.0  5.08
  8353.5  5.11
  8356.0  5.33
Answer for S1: 5.15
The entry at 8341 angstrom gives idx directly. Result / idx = 5.75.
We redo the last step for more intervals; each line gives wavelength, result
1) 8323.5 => 5.5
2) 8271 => 5.52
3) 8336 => 5.21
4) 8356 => 5.33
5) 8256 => 5.74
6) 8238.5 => 5.46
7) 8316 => 5.46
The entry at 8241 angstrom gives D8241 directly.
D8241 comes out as 5.37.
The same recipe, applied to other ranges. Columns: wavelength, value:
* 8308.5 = 5.55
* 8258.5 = 5.15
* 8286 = 5.58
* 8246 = 5.63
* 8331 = 5.07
